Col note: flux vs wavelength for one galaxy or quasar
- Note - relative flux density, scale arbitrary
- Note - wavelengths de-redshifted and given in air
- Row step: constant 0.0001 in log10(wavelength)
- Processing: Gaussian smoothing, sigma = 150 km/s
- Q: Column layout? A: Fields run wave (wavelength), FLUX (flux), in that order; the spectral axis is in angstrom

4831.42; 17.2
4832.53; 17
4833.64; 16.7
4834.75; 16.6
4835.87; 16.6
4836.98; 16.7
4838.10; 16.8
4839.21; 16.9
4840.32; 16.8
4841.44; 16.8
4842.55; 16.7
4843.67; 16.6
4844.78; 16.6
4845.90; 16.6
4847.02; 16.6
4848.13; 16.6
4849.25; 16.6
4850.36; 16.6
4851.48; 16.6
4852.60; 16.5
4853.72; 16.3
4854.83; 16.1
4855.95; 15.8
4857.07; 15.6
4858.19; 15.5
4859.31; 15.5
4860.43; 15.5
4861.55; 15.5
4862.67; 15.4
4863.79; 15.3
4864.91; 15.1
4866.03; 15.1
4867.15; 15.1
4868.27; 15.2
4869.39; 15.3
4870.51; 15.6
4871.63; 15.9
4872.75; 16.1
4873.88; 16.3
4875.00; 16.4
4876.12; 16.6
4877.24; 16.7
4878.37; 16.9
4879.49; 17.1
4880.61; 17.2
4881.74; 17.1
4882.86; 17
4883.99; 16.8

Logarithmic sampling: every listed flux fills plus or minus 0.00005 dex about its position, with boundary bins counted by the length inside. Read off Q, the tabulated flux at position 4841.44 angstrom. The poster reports 16.8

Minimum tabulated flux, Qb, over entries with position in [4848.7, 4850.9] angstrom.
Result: 16.6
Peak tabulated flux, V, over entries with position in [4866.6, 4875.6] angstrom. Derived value 16.4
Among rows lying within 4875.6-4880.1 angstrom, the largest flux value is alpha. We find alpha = 17.1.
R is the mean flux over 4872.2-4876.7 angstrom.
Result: 16.4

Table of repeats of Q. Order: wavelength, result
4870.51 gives 15.6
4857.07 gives 15.6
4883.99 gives 16.8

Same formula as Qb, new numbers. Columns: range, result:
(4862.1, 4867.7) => 15.1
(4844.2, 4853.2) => 16.5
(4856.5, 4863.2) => 15.4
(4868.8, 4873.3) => 15.3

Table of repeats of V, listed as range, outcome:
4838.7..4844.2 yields 16.9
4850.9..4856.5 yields 16.6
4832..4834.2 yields 17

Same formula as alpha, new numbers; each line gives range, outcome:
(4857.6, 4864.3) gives 15.5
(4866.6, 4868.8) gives 15.2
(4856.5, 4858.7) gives 15.6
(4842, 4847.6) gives 16.7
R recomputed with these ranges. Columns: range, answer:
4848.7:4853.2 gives 16.6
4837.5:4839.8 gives 16.9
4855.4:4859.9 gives 15.6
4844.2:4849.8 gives 16.6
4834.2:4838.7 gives 16.7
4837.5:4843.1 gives 16.8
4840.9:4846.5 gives 16.7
